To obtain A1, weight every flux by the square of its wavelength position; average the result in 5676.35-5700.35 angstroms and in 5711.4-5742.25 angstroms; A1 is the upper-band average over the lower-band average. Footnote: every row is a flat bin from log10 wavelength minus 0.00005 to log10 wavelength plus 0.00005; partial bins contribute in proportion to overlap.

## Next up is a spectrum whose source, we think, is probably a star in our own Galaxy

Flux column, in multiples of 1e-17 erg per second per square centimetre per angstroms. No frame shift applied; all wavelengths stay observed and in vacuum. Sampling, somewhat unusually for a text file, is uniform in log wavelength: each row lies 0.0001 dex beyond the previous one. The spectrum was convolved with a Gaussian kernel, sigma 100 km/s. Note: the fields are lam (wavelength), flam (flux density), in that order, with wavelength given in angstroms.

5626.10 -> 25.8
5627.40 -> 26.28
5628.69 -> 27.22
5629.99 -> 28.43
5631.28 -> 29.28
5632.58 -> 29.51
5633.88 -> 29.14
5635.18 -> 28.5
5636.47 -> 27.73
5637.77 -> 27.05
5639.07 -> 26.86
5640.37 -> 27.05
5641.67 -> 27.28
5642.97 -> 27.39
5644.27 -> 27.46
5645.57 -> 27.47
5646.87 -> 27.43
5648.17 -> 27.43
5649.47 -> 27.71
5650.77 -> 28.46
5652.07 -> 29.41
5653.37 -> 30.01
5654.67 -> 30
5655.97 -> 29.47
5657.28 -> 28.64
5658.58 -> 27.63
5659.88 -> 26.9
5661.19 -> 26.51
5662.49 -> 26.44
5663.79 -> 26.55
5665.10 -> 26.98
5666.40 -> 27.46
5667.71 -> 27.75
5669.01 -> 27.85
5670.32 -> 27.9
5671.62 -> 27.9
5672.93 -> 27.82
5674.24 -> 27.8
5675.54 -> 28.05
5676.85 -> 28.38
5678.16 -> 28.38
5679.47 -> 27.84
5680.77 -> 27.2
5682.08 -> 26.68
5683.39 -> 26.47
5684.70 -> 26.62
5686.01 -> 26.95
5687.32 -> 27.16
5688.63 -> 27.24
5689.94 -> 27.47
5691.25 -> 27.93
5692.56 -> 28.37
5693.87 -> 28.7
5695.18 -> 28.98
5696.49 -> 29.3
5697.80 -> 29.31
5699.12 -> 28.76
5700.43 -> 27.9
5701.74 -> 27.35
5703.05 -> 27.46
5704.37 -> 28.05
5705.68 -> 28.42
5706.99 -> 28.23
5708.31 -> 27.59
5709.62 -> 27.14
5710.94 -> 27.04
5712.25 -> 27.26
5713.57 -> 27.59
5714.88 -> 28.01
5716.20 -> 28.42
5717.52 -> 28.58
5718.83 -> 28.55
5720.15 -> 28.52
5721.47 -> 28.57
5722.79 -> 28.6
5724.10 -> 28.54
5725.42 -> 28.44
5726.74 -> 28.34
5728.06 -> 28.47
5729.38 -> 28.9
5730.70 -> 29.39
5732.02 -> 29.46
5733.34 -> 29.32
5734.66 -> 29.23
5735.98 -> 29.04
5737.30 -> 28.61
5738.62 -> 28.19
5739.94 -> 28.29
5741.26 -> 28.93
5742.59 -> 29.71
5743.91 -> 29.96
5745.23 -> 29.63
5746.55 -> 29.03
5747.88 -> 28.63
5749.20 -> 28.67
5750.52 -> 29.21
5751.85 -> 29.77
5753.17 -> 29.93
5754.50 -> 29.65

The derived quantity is 1.04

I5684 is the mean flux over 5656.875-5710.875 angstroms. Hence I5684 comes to 27.7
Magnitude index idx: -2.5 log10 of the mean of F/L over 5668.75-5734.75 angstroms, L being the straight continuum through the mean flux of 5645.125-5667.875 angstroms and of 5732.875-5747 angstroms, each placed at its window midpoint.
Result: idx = 0.02 mag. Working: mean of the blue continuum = 27.9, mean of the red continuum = 29.1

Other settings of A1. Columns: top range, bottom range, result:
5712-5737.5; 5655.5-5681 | 1.05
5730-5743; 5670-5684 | 1.07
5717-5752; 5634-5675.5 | 1.07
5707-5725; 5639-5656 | 1.02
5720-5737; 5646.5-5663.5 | 1.05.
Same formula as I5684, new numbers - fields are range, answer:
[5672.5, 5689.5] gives 27.4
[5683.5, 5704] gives 27.9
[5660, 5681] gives 27.5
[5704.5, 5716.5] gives 27.7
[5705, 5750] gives 28.6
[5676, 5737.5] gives 28.1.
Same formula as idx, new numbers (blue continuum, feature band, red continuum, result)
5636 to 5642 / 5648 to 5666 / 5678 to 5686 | -0.035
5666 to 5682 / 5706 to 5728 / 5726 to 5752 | 0.020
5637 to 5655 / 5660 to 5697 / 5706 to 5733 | 0.019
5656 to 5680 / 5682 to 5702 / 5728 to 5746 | 0.011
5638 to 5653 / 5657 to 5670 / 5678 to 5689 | 0.006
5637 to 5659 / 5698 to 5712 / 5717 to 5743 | 0.028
